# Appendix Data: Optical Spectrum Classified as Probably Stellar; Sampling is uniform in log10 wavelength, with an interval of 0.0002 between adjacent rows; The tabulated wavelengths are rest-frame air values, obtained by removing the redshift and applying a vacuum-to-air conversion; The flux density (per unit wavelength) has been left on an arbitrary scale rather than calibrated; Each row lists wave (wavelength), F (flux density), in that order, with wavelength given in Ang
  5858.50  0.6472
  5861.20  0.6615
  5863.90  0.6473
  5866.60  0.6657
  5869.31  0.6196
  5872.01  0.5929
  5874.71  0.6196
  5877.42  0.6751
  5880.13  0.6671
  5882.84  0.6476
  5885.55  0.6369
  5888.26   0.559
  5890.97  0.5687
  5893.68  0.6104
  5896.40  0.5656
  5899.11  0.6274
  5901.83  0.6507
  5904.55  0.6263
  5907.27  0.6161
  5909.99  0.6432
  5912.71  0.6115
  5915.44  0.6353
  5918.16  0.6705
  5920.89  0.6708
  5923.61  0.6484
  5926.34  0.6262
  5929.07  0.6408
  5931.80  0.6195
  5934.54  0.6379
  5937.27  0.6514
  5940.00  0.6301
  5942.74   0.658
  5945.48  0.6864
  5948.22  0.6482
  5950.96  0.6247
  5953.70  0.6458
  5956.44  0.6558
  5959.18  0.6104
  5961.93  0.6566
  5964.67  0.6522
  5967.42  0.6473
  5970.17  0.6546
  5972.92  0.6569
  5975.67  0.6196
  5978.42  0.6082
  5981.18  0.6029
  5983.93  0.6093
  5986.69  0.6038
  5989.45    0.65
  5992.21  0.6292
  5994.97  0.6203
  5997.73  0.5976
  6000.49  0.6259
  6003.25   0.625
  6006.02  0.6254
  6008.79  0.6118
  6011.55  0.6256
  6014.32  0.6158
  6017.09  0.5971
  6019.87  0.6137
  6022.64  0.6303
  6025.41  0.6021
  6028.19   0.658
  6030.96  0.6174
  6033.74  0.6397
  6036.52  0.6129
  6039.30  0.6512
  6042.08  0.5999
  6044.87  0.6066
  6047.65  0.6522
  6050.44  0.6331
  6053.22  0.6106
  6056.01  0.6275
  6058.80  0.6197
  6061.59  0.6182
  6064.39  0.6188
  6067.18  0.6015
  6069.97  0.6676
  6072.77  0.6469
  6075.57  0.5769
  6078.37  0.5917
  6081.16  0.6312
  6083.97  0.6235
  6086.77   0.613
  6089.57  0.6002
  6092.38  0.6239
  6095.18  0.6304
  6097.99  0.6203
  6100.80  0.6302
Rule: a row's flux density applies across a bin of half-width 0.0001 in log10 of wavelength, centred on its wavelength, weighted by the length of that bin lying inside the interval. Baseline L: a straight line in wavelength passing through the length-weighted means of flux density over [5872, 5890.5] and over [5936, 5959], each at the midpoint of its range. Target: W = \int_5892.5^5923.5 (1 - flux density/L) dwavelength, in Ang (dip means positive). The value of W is 0.3 Ang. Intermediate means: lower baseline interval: 0.628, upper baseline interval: 0.648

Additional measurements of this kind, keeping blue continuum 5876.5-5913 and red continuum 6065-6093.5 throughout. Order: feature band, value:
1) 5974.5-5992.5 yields 0.08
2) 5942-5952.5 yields -0.57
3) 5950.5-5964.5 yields -0.46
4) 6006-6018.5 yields 0.10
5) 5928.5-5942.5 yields -0.38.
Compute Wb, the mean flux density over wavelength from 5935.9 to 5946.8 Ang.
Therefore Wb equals 0.656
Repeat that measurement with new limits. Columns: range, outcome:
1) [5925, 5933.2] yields 0.628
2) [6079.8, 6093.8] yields 0.618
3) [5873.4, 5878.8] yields 0.647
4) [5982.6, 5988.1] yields 0.606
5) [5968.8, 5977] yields 0.644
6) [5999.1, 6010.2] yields 0.622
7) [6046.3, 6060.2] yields 0.629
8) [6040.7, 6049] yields 0.619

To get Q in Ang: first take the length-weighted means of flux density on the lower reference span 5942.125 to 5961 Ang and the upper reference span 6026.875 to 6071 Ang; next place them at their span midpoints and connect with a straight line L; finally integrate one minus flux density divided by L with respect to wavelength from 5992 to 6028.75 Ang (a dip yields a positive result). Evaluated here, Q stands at 0.9 Ang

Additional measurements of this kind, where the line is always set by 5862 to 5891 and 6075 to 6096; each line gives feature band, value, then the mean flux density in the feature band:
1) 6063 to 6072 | -0.24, 0.631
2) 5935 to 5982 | -1.41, 0.642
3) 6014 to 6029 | -0.01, 0.618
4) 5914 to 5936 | -0.61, 0.644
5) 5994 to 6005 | 0.04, 0.618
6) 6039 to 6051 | -0.20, 0.626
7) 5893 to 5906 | 0.25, 0.616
